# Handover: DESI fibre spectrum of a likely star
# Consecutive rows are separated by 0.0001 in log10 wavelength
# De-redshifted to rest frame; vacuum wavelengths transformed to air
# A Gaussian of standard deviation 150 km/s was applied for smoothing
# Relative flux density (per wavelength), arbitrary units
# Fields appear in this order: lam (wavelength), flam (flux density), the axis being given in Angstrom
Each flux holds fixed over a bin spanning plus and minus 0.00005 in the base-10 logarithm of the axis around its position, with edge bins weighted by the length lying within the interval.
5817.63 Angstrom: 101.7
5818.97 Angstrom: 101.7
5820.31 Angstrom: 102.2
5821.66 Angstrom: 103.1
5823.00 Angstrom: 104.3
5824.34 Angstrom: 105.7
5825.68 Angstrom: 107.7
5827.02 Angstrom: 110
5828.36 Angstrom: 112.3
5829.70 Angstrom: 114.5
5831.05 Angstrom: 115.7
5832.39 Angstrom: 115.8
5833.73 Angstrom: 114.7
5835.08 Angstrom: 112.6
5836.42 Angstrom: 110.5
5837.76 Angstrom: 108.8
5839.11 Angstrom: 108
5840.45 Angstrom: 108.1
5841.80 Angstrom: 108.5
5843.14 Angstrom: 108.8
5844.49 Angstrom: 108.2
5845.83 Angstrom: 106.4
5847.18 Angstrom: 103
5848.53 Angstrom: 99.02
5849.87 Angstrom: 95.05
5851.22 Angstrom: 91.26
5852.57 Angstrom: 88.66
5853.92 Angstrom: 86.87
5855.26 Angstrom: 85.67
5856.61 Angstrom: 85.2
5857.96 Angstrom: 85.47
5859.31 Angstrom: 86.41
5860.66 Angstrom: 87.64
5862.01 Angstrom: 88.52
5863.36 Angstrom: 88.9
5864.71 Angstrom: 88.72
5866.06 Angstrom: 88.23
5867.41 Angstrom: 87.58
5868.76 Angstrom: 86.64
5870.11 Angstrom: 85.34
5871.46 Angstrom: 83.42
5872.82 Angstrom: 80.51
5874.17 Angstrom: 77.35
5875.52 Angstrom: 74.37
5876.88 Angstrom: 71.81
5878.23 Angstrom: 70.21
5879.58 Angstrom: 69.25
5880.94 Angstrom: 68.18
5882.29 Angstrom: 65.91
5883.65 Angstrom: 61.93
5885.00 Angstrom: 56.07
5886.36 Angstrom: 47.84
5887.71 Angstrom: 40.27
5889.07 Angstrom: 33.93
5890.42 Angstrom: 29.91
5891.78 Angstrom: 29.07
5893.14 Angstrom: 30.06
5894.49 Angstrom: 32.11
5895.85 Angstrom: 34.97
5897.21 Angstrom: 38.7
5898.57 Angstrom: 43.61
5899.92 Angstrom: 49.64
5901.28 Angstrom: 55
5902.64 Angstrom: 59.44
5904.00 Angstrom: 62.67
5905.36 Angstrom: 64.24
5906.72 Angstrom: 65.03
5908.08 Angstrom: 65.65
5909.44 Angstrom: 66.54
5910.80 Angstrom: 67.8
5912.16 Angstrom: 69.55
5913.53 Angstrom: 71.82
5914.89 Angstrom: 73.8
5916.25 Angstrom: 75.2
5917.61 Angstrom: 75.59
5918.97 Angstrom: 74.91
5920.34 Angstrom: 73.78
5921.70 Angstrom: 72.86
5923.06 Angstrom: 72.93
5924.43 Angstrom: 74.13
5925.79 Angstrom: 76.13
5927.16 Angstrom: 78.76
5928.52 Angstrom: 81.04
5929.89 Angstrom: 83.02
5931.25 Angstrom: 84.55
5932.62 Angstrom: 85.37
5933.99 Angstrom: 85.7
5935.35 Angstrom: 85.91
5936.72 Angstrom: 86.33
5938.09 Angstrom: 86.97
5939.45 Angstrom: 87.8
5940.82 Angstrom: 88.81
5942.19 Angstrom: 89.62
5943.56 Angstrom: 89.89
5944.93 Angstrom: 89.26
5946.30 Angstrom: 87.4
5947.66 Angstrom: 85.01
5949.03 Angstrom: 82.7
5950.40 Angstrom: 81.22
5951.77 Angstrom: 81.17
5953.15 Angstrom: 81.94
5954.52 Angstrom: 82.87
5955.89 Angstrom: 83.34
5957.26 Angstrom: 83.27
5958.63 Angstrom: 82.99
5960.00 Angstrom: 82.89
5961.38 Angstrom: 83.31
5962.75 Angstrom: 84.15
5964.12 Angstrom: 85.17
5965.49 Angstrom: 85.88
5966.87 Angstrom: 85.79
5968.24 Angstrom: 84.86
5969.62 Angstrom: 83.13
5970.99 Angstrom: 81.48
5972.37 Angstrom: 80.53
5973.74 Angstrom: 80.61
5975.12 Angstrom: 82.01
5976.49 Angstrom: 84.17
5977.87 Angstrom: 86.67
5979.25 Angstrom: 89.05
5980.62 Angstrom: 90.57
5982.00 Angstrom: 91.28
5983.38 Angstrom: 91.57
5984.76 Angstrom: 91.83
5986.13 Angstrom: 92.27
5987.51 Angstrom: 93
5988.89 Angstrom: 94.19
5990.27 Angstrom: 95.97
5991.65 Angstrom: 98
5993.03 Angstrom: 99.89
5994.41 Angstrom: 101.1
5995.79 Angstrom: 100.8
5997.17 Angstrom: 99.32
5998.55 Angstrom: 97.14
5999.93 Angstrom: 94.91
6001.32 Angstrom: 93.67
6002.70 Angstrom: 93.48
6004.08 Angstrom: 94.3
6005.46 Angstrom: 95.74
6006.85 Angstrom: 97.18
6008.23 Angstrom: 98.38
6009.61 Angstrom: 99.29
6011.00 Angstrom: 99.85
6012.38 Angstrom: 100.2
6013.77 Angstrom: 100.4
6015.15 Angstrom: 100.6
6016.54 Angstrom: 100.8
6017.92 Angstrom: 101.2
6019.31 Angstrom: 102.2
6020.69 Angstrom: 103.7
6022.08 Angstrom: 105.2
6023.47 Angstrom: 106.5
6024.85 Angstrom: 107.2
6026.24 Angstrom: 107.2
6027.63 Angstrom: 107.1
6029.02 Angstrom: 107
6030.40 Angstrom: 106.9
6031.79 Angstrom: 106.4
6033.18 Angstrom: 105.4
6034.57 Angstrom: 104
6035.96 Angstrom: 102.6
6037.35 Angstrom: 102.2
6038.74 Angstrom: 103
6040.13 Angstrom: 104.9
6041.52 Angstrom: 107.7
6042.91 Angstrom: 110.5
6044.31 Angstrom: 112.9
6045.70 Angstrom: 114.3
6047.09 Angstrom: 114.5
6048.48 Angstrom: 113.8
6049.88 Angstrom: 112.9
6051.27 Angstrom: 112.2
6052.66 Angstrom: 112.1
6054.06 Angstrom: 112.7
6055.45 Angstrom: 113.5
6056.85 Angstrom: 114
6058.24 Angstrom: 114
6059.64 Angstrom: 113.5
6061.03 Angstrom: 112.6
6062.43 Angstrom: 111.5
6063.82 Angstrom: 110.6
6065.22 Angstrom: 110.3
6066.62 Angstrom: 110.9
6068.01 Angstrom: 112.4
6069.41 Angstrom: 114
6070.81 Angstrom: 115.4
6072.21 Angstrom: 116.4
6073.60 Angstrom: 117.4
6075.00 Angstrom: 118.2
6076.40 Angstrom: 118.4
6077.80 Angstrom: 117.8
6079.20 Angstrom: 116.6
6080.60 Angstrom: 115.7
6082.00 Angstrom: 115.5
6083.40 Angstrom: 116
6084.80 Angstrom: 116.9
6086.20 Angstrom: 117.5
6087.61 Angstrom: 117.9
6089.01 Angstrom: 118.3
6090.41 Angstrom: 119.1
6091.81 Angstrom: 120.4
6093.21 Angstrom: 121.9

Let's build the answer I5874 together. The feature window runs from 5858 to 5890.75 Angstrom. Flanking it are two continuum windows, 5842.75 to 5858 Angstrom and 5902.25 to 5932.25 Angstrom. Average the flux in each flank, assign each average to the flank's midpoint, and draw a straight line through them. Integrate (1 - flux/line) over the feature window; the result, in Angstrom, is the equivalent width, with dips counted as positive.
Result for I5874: 5.79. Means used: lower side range 95.4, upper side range 72.5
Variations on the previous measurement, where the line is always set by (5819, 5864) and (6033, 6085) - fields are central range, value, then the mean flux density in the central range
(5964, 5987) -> 4.65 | 86.4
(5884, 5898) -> 8.90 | 37.9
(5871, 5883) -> 3.50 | 73.2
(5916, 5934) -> 4.74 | 77.9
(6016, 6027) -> 0.62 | 104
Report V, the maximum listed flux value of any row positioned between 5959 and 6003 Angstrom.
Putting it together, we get 101.1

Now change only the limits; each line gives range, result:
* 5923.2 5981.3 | 90.57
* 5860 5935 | 88.9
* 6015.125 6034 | 107.2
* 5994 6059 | 114.5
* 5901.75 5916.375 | 75.2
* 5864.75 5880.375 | 88.23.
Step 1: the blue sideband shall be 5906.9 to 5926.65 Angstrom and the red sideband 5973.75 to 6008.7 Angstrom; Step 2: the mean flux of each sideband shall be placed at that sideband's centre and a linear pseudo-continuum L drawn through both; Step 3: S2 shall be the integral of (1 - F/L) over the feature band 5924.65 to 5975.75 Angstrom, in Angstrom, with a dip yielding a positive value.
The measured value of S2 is -1.6 Angstrom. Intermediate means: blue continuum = 72.1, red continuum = 93.6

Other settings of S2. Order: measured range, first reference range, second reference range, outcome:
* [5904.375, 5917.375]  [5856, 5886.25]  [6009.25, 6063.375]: 2.5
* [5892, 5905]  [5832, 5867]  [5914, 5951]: 6.4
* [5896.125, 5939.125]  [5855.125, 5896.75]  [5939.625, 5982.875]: 3.0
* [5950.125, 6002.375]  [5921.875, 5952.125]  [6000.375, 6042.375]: 2.1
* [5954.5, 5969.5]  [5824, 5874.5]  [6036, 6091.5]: 3.1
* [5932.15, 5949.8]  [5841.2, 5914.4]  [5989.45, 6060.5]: -0.3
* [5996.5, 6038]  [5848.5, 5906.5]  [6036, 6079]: 0.4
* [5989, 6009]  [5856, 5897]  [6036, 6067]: 0.1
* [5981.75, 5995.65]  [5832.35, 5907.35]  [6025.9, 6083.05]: 0.5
